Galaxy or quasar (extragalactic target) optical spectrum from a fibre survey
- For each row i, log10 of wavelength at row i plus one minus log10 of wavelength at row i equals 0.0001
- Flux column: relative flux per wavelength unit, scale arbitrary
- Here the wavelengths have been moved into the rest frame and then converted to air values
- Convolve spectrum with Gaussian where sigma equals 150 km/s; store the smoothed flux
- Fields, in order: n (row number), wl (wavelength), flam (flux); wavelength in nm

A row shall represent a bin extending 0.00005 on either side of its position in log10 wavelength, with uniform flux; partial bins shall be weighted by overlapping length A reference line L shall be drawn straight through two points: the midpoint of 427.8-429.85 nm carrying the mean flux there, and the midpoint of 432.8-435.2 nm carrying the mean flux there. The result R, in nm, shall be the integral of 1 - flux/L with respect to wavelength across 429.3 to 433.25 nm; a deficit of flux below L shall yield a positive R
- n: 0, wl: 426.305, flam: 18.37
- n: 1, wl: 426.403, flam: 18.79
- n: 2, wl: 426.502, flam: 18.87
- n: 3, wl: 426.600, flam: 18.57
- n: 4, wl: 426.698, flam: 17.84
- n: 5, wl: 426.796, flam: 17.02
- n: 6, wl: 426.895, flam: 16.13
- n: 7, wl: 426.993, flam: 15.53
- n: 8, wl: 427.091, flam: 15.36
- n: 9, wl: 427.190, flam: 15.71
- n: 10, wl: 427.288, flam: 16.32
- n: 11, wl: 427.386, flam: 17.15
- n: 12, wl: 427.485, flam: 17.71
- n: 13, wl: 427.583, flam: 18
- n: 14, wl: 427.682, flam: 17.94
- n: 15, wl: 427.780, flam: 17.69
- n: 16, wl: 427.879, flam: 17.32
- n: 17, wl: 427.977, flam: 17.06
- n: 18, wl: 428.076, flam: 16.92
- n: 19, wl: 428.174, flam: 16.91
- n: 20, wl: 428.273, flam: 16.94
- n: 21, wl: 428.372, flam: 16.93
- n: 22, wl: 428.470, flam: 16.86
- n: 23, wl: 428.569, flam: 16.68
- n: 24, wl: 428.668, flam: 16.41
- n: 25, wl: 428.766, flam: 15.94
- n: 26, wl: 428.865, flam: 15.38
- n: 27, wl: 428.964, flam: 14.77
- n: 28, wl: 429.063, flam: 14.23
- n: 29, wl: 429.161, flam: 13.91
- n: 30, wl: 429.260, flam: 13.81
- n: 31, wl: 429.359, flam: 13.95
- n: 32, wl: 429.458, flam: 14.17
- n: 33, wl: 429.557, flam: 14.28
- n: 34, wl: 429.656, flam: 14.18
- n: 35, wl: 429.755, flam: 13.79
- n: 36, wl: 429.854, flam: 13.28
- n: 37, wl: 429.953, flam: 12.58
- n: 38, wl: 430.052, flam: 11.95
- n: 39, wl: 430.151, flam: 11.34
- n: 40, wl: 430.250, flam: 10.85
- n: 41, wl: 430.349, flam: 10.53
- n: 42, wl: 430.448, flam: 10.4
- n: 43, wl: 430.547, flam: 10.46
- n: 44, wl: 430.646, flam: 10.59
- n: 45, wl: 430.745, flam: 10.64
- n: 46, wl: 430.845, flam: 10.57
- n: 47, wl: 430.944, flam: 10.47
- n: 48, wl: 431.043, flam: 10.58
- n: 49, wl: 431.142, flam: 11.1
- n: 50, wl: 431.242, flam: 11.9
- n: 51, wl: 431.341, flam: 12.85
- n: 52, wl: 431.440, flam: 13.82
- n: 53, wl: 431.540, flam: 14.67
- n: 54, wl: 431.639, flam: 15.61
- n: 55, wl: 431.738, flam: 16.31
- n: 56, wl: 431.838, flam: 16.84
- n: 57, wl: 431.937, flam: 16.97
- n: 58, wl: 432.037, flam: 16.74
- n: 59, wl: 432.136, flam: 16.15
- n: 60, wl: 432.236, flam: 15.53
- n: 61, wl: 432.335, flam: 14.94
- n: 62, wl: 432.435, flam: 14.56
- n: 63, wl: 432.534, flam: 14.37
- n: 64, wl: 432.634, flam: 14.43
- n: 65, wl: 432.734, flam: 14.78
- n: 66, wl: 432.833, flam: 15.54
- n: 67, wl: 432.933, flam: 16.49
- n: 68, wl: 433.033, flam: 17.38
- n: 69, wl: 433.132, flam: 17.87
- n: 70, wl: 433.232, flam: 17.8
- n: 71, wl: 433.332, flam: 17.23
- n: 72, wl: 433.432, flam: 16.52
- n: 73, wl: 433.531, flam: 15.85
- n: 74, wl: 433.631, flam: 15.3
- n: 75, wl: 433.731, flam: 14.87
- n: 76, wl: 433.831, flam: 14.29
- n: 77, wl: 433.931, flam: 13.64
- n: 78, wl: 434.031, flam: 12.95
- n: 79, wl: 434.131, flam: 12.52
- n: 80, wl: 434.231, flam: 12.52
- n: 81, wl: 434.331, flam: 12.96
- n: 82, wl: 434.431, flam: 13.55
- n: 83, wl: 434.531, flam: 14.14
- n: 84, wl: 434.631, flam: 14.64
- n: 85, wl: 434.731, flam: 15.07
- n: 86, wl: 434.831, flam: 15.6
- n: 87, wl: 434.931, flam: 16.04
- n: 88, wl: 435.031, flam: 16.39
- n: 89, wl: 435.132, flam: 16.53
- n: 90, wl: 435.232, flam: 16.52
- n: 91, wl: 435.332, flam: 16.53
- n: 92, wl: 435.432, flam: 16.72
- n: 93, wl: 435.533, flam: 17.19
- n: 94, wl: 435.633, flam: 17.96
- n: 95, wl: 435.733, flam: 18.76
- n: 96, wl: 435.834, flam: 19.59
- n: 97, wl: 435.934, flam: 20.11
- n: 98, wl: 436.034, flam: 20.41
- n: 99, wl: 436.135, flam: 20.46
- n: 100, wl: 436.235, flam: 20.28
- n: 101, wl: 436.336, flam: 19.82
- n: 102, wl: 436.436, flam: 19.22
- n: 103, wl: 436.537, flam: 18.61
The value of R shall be 0.42 nm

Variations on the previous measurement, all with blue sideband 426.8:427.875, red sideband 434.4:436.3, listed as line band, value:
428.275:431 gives 0.57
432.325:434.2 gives 0.20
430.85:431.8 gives 0.23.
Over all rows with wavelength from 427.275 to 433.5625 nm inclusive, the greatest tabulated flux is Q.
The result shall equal 18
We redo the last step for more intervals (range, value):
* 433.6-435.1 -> 16.39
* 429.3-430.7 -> 14.28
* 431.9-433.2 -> 17.87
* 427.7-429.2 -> 17.69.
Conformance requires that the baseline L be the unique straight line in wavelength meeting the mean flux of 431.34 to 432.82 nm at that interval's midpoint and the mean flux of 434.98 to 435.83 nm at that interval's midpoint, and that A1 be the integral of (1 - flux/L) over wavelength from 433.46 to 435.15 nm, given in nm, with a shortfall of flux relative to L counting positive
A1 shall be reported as 0.21 nm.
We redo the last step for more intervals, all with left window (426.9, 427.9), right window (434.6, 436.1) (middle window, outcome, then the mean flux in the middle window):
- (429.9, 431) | 0.392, 11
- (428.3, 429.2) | 0.062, 15.7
